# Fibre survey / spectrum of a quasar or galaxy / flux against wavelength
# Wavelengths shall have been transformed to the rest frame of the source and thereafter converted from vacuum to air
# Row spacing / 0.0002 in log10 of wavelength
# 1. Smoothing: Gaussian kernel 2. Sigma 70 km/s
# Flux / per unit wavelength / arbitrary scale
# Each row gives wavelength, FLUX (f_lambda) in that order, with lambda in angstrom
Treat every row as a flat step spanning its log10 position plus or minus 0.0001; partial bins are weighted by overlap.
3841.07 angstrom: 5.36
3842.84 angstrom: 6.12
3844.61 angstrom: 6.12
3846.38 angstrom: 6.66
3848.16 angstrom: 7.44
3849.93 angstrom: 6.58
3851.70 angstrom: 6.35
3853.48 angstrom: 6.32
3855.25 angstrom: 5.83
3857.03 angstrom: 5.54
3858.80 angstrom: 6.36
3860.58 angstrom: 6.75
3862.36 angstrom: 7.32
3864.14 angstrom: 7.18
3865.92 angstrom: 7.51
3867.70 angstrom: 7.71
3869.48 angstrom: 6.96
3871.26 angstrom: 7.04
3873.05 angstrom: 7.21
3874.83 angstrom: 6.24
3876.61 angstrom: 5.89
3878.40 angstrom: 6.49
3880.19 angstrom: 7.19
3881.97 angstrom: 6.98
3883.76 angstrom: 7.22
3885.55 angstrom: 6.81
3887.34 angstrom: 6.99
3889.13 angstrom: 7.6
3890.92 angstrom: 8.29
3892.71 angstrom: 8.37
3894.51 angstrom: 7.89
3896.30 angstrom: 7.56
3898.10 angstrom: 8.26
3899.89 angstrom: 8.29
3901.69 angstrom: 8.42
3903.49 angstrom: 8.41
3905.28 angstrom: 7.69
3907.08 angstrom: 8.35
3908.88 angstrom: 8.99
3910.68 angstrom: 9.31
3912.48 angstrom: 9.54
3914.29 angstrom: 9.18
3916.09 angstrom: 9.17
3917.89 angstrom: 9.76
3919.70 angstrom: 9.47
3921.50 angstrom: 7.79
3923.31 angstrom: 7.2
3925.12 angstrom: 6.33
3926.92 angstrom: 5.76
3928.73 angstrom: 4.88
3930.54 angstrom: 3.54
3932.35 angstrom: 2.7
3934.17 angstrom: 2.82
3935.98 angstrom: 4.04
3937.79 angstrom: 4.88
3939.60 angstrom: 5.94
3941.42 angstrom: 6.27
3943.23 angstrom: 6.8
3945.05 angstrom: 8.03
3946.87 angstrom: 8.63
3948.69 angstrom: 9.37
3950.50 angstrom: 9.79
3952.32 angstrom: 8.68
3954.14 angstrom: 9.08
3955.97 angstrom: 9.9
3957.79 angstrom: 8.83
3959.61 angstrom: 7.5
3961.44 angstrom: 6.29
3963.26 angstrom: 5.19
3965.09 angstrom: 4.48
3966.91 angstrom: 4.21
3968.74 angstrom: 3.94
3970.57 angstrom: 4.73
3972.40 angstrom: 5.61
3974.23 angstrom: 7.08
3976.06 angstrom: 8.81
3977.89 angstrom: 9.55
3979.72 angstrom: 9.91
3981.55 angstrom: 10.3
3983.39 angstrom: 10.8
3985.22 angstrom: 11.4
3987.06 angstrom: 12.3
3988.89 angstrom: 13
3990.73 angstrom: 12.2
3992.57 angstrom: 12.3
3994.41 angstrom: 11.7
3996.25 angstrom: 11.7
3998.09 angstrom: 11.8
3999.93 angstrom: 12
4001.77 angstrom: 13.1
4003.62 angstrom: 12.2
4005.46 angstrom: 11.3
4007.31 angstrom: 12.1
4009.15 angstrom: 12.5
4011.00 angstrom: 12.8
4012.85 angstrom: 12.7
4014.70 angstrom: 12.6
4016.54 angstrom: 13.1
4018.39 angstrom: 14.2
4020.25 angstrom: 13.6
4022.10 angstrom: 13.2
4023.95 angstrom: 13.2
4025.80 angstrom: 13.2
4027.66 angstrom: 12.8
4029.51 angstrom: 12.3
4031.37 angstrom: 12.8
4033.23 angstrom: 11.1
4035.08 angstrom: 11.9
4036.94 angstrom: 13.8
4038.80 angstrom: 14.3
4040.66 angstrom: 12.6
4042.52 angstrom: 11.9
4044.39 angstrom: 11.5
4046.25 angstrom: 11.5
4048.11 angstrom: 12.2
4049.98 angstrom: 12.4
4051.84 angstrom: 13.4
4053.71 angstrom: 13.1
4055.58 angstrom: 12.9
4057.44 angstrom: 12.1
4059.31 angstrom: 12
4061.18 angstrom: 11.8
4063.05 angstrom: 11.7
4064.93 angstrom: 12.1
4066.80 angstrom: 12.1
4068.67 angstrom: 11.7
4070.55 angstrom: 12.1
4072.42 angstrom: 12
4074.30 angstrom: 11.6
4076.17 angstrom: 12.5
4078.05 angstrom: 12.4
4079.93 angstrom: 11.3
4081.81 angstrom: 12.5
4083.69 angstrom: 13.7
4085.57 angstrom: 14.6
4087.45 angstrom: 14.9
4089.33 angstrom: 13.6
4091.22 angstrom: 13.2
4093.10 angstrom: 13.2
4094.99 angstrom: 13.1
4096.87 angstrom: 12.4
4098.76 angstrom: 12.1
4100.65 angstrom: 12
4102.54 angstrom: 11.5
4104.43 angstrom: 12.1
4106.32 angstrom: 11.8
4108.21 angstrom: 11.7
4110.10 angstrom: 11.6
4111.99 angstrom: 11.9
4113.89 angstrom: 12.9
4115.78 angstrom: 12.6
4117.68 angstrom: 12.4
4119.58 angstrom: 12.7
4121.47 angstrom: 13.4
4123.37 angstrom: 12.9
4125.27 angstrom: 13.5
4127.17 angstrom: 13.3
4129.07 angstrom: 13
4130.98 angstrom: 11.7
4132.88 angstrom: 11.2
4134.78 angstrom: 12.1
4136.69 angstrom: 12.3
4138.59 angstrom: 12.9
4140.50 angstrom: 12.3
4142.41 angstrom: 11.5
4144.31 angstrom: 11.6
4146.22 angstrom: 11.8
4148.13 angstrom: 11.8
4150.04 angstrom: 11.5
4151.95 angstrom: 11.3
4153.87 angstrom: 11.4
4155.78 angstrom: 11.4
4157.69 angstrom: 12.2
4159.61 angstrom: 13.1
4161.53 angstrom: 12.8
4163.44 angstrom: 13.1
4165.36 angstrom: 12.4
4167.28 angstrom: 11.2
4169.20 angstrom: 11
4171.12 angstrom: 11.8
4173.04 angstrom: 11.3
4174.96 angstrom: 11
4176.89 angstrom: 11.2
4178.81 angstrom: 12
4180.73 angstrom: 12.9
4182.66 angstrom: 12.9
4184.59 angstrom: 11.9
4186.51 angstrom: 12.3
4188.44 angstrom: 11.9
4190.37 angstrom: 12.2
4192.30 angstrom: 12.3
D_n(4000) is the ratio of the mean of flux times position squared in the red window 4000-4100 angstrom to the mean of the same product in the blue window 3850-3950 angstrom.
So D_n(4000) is 1.91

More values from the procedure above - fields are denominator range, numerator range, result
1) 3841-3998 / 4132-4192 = 1.76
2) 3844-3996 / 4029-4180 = 1.77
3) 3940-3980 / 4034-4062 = 1.78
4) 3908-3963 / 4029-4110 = 1.82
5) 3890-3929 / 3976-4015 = 1.50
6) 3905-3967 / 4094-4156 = 1.86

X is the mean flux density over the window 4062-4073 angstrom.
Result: 11.9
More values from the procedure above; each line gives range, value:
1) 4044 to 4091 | 12.5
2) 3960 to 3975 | 5.25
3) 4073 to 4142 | 12.6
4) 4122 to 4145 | 12.4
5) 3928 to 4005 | 8.28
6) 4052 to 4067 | 12.3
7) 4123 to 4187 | 12.1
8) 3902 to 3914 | 8.72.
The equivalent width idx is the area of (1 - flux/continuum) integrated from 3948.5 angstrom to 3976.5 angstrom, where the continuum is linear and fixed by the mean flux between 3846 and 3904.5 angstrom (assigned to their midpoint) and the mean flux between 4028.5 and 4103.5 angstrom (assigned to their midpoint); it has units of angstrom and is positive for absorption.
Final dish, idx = 7.5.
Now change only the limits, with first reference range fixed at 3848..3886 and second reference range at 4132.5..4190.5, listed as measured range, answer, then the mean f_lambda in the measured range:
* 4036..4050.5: -3.92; 12.5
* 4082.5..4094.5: -3.54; 13.8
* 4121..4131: -1.54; 13.1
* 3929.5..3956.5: 4.96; 6.65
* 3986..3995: -3.40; 12.3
